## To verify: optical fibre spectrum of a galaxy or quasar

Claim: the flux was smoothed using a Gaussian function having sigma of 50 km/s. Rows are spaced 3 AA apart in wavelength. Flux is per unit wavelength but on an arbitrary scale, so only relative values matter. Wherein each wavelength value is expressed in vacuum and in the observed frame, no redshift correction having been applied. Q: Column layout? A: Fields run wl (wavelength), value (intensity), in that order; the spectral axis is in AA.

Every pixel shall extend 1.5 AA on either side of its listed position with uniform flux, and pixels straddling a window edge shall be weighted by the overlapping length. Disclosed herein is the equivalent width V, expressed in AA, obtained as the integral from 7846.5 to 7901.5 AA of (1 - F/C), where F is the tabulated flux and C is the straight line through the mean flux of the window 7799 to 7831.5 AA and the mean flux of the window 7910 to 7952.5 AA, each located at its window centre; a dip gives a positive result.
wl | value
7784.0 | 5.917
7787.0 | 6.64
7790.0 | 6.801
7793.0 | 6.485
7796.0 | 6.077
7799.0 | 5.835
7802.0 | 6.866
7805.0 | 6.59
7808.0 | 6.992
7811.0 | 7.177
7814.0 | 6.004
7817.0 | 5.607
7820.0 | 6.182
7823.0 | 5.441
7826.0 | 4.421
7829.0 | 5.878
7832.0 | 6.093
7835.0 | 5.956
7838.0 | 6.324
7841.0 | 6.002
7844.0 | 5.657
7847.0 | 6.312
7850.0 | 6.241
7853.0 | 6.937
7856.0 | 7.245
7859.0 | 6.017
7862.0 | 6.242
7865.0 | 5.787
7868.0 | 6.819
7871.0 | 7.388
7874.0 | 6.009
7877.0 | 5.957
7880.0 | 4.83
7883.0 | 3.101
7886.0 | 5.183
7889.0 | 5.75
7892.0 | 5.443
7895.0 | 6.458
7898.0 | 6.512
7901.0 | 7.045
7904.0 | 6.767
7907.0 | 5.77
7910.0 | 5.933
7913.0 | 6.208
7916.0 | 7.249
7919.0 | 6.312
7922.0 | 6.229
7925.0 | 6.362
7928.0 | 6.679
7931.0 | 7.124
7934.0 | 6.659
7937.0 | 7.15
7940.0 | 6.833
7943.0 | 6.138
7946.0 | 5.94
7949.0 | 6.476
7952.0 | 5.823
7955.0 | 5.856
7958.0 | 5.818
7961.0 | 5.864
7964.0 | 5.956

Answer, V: 2.3 AA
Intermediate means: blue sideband 6.1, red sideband 6.51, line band 6.04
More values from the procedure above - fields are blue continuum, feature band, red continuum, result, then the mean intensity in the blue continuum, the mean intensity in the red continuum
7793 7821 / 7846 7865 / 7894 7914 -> -0.2 AA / 6.38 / 6.39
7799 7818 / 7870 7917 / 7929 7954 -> 4.1 AA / 6.51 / 6.51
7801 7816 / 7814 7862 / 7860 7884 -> 1.9 AA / 6.68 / 5.83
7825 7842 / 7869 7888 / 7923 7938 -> 2.4 AA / 5.81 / 6.76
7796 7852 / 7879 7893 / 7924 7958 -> 3.2 AA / 6.09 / 6.43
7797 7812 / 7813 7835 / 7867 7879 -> 3.1 AA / 6.66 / 6.46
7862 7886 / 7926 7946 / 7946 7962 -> -2.7 AA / 5.7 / 5.97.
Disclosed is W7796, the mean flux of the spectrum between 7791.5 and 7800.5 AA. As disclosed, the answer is 6.13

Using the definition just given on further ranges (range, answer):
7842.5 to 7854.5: 6.29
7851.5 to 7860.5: 6.73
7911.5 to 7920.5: 6.59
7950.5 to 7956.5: 5.84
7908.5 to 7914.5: 6.07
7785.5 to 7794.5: 6.64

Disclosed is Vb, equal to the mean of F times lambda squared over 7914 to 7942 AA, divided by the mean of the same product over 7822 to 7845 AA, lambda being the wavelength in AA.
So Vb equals 1.2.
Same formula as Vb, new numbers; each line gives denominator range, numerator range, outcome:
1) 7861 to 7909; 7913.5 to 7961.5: 1.09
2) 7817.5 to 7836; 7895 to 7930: 1.17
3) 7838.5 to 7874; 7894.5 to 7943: 1.04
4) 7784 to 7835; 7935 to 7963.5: 1.04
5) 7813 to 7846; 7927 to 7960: 1.14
